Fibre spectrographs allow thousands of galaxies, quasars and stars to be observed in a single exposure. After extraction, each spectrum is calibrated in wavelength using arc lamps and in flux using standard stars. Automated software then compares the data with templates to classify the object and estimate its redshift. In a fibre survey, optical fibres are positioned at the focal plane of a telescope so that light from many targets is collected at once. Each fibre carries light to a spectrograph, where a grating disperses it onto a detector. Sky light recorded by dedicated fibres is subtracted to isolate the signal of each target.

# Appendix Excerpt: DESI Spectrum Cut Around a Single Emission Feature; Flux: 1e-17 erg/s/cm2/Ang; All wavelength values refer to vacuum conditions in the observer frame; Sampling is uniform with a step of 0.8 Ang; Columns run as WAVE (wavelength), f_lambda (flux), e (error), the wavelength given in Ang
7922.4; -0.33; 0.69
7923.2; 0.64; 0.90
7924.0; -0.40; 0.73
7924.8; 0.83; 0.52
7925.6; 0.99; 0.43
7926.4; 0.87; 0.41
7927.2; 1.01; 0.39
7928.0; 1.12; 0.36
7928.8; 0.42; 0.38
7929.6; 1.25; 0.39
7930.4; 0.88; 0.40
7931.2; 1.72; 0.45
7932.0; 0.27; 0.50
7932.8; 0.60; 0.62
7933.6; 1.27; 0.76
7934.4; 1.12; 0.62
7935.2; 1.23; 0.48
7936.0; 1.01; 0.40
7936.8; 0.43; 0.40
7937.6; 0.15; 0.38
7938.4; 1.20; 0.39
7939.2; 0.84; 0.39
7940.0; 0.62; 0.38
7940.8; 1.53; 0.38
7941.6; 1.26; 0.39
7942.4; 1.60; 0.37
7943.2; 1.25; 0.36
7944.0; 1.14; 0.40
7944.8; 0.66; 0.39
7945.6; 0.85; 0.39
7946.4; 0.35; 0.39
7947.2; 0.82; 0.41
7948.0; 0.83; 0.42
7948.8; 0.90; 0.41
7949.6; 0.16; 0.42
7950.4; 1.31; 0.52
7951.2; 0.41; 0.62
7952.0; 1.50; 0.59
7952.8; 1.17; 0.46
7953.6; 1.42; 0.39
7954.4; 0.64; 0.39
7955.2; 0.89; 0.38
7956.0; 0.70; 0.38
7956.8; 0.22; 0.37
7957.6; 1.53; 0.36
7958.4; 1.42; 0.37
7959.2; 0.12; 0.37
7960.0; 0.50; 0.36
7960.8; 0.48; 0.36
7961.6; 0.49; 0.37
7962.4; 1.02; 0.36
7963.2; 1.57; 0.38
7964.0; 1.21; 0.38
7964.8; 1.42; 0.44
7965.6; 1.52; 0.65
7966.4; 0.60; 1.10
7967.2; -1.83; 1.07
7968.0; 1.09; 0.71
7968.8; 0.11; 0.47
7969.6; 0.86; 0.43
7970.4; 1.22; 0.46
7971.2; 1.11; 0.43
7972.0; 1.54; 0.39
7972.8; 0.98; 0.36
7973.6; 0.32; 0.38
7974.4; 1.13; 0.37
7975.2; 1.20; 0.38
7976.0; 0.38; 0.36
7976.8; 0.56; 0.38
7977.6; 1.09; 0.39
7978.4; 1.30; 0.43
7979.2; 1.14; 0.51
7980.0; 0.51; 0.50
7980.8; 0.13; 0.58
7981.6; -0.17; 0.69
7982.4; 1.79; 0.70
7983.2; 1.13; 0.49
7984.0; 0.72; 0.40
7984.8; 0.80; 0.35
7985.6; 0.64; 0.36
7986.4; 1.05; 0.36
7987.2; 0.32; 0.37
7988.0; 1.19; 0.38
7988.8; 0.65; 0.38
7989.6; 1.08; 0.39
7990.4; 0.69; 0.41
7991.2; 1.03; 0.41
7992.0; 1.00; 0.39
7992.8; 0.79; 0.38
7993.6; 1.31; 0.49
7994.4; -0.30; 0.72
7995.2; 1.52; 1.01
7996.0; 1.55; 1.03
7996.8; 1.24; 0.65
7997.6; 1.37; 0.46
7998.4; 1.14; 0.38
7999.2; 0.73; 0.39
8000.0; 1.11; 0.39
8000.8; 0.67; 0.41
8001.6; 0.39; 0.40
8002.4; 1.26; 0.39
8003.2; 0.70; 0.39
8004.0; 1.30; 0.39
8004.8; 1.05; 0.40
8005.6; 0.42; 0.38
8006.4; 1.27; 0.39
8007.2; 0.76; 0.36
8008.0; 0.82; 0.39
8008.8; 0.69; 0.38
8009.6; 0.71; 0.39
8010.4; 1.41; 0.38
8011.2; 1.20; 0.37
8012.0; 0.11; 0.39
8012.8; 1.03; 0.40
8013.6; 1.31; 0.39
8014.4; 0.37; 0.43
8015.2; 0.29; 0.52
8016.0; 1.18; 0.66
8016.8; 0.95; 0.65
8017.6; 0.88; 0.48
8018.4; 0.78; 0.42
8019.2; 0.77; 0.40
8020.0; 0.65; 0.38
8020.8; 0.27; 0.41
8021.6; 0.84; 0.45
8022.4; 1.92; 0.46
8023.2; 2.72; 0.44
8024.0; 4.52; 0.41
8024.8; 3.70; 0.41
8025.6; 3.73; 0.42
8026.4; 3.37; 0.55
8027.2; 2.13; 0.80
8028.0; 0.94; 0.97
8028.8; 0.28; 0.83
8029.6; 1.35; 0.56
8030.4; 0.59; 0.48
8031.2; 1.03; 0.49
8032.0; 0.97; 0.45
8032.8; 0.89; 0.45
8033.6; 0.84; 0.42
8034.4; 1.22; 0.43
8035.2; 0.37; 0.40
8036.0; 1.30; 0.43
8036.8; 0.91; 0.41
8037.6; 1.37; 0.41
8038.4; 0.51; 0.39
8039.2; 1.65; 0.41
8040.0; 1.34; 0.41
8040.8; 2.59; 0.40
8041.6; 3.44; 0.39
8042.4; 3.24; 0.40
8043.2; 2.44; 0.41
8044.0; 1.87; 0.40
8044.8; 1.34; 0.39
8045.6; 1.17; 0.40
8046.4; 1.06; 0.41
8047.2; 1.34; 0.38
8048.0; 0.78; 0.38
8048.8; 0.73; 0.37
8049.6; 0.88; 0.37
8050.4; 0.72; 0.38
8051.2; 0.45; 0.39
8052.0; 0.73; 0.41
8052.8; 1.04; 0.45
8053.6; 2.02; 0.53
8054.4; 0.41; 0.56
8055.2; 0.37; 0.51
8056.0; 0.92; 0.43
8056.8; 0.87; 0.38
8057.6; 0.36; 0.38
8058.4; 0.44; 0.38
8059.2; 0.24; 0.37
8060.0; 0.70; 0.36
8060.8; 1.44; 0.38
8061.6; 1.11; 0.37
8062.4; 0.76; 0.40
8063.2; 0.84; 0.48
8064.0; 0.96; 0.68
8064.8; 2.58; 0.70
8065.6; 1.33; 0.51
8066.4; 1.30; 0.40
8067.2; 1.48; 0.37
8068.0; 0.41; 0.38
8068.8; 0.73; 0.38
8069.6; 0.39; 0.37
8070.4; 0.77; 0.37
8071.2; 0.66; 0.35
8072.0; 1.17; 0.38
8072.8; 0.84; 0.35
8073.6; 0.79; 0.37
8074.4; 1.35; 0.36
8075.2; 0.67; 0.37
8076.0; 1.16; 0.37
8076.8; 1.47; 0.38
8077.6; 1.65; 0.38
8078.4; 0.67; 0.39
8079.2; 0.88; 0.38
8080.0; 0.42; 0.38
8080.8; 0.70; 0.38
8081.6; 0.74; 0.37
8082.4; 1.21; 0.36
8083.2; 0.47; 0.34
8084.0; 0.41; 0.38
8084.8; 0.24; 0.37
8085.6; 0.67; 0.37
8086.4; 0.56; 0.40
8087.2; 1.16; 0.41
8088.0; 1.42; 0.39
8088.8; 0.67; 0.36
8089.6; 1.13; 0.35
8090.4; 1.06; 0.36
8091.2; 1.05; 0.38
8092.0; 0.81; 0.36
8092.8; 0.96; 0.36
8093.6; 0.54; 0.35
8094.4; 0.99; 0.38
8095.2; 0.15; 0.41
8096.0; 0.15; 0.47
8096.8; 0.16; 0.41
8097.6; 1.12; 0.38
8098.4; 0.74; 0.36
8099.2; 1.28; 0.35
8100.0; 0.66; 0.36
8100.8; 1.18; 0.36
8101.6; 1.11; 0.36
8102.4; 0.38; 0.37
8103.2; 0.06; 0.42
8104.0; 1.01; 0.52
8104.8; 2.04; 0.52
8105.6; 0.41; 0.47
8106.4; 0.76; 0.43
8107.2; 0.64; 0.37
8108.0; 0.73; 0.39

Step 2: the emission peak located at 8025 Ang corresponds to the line [S II]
